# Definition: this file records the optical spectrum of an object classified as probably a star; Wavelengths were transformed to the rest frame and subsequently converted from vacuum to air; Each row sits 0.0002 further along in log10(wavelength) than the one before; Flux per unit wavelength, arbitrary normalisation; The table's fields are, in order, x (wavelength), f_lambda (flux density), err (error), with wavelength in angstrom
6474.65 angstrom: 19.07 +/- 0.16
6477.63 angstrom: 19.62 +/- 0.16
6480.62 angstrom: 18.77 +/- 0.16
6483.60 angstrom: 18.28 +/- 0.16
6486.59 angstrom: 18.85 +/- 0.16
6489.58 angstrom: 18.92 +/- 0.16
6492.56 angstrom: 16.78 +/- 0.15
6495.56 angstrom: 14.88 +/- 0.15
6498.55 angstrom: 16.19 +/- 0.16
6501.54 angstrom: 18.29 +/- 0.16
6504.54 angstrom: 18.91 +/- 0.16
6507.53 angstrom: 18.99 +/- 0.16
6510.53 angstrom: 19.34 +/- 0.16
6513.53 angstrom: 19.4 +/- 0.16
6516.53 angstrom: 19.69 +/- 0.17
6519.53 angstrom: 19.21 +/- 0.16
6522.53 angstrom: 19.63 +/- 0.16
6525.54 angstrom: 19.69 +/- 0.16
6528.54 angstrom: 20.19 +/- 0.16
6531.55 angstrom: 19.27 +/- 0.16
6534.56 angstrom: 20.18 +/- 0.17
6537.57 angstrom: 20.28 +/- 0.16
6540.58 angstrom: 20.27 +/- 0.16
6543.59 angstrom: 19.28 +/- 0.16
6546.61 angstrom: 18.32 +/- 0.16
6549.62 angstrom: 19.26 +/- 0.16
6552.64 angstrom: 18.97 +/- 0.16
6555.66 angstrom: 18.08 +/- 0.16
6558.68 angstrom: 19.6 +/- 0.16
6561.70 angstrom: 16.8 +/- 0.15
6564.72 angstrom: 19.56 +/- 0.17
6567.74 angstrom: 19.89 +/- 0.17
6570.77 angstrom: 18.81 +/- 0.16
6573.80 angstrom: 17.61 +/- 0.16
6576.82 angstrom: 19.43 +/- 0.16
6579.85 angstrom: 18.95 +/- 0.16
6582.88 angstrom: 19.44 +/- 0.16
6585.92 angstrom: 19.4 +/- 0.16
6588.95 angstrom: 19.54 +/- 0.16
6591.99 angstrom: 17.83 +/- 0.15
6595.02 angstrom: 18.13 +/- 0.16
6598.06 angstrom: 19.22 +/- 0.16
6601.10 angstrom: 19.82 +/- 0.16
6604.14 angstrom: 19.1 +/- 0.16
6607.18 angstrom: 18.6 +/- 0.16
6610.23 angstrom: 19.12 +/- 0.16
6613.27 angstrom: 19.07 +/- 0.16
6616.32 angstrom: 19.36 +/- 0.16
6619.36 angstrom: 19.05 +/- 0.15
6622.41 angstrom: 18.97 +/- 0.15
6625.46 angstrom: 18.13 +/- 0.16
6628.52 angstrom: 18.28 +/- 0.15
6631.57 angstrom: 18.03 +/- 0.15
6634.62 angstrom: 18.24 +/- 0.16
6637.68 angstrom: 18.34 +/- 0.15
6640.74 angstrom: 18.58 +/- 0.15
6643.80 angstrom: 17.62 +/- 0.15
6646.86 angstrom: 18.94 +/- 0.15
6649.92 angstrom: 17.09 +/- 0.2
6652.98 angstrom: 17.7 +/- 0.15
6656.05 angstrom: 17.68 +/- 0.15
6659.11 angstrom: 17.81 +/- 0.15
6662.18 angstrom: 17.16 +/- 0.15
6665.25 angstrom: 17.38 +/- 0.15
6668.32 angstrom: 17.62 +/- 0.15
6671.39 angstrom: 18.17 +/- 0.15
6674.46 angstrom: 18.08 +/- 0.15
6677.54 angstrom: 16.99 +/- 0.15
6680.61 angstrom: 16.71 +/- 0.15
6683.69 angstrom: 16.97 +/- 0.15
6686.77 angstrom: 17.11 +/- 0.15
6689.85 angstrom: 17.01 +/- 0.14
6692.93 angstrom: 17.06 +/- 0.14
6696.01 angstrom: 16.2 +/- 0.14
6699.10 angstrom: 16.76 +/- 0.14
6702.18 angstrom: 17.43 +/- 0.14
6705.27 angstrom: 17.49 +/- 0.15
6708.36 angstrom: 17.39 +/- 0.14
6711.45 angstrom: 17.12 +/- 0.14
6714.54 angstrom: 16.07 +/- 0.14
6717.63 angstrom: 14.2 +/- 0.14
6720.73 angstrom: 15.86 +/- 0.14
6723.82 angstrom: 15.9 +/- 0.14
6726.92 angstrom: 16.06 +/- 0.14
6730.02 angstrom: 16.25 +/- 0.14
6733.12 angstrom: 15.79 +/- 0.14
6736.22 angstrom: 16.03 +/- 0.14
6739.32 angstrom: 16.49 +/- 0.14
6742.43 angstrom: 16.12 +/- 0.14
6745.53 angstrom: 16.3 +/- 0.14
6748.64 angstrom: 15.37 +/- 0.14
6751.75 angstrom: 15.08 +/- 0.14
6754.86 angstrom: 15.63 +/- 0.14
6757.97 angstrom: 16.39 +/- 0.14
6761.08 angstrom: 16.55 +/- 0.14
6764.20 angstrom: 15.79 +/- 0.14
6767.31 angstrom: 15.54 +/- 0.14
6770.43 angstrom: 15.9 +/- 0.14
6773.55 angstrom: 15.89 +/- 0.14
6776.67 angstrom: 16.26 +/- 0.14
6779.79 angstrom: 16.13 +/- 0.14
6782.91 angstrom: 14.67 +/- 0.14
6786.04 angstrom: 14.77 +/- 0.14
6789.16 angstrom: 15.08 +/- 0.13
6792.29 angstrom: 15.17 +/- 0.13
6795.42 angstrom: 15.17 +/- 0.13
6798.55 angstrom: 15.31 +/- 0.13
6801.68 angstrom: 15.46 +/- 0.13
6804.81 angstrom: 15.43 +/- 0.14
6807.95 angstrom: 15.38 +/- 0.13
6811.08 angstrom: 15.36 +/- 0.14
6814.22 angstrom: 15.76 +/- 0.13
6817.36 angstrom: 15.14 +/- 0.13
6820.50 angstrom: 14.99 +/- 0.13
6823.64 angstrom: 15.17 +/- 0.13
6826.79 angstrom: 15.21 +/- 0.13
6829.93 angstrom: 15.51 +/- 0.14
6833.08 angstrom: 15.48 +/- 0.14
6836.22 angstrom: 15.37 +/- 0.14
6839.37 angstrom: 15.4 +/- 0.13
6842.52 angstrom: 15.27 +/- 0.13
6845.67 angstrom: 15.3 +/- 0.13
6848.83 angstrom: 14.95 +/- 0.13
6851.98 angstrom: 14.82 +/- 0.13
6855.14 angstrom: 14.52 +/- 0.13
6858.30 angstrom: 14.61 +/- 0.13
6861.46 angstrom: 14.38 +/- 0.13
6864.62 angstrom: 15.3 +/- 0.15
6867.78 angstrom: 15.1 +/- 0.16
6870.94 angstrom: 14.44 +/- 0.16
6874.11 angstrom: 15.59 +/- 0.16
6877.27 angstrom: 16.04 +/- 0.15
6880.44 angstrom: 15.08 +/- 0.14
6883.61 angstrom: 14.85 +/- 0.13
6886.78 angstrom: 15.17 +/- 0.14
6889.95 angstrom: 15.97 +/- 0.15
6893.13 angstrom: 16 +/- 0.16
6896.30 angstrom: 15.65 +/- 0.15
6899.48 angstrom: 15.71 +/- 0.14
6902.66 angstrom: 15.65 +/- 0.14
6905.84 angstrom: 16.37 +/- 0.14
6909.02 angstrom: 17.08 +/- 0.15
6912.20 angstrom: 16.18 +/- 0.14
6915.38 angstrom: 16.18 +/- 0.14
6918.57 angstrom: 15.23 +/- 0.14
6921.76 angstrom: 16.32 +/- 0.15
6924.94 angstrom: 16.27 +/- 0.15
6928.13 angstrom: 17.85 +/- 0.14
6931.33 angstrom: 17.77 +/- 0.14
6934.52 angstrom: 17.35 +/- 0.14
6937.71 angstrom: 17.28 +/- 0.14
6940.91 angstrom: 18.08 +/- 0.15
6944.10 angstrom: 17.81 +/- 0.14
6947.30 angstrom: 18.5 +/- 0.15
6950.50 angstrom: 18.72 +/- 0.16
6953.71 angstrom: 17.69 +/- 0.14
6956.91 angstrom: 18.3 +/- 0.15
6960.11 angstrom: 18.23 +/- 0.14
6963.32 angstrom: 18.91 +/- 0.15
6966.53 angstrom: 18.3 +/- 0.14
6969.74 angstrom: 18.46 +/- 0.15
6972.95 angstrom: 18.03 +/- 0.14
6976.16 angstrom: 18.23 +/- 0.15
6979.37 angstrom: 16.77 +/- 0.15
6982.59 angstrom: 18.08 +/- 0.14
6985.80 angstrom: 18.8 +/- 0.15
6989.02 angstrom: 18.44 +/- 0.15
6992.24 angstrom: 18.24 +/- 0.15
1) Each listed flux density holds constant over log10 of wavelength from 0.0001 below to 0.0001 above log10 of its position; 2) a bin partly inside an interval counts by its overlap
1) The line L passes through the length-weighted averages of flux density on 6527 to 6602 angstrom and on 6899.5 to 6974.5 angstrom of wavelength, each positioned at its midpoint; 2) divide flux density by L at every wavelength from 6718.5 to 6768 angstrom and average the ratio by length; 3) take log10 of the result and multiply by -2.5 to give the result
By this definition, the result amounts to 0.15 mag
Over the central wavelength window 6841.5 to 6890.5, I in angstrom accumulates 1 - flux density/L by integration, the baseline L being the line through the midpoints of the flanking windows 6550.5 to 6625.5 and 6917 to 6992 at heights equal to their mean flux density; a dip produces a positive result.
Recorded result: 8.2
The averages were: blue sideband 18.9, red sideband 17.8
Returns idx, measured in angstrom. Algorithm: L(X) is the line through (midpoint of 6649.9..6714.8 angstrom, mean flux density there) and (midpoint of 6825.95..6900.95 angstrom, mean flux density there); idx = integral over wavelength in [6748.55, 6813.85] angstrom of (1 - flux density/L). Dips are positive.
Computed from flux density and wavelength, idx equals 2.5 angstrom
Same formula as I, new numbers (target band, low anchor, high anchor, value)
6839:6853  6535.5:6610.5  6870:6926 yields 1.0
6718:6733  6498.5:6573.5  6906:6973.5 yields 2.1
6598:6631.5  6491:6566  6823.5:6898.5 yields -1.9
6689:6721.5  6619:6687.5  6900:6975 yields 2.1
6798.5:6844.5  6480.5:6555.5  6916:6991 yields 7.0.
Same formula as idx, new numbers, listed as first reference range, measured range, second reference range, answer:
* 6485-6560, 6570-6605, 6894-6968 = -0.6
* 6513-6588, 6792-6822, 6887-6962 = 4.0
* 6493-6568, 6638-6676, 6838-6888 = -0.8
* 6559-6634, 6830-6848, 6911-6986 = 2.6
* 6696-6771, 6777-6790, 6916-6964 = 1.0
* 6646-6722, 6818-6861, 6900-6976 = 5.4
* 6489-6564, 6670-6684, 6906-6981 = 0.7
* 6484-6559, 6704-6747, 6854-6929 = 2.2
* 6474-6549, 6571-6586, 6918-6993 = -0.1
